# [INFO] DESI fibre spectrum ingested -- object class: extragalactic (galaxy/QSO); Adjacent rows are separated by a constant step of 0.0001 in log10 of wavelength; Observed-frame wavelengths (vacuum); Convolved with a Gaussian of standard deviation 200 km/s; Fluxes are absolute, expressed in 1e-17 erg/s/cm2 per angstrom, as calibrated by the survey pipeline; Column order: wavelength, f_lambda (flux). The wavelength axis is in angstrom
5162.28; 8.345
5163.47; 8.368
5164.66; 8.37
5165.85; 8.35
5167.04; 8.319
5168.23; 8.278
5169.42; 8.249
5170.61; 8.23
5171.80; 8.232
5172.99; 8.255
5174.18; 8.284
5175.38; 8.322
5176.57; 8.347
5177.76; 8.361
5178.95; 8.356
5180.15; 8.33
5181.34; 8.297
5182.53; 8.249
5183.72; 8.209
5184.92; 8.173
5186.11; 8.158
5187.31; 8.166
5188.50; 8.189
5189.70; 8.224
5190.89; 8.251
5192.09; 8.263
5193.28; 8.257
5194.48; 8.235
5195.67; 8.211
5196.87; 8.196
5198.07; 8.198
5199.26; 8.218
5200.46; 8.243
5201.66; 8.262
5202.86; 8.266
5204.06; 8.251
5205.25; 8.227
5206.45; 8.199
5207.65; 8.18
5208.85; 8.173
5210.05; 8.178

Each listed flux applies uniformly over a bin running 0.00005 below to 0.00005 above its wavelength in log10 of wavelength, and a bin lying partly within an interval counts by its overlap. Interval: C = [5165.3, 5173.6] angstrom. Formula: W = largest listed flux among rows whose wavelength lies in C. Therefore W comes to 8.35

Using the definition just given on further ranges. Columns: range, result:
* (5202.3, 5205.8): 8.266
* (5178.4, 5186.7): 8.356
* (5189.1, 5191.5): 8.251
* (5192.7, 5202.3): 8.262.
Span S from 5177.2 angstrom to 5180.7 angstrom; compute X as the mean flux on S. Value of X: 8.34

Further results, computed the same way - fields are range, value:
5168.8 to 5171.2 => 8.24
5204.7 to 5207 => 8.21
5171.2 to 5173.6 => 8.25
